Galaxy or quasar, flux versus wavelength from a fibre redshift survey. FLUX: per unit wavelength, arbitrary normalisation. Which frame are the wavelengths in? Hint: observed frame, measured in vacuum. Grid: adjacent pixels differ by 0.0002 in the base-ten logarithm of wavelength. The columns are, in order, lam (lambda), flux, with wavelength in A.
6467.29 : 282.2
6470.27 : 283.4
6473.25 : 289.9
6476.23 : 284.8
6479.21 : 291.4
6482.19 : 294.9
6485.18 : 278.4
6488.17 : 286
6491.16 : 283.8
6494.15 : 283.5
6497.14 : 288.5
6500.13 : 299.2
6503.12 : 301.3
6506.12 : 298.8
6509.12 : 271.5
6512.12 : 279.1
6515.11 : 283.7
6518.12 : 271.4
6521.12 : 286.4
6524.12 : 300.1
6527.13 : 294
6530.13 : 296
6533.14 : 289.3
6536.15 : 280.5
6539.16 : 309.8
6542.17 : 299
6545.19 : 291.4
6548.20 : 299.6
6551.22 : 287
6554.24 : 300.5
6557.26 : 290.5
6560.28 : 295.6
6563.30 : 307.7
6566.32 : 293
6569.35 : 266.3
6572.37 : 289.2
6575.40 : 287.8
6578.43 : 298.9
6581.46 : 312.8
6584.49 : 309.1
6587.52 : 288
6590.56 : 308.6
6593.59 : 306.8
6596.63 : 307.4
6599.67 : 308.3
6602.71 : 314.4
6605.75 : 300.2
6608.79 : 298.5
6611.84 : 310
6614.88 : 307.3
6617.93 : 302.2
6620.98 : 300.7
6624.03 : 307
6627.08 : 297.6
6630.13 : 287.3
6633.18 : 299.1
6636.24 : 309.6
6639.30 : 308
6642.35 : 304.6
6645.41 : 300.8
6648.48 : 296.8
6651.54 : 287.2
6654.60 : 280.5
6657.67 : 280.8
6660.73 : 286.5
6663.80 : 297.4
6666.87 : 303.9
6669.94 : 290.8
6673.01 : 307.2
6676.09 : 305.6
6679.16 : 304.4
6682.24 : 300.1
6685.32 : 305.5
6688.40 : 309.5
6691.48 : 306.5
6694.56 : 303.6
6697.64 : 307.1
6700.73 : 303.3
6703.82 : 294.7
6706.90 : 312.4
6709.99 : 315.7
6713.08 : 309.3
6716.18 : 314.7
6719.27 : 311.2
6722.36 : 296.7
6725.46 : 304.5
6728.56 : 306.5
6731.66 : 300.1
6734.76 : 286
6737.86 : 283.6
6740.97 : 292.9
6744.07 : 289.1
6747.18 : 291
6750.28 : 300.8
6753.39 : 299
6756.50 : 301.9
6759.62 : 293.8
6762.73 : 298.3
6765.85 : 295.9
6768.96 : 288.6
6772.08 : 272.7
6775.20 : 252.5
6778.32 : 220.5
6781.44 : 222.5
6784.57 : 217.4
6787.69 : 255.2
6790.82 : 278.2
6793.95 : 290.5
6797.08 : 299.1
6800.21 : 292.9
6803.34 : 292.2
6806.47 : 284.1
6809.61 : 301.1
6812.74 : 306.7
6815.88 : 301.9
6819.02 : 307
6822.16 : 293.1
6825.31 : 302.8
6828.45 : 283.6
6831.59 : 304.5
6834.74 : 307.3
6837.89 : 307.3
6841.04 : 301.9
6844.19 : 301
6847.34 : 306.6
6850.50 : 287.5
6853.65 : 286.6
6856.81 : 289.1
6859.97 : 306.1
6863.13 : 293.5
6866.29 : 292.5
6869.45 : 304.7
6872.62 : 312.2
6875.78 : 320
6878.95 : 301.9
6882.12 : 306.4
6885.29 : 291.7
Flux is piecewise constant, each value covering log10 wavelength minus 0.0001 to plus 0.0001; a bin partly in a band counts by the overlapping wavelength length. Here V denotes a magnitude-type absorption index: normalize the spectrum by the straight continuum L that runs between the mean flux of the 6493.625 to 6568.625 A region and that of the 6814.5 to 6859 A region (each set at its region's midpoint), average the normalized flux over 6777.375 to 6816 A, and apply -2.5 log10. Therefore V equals 0.09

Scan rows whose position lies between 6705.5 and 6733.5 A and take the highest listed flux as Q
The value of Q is 315.7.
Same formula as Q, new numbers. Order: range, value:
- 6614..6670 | 309.6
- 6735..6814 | 306.7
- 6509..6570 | 309.8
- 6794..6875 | 312.2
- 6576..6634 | 314.4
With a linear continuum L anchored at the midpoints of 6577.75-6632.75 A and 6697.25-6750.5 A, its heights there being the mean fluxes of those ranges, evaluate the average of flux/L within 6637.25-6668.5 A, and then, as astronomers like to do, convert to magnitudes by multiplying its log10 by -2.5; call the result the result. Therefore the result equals 0.03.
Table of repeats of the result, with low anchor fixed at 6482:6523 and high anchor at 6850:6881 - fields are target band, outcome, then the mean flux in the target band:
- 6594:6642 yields -0.05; 304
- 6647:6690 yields -0.02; 297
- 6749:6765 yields -0.01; 298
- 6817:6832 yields 0.00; 298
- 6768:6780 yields 0.16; 257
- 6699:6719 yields -0.05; 308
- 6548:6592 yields -0.03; 295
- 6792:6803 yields 0.01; 293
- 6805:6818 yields 0.00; 299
